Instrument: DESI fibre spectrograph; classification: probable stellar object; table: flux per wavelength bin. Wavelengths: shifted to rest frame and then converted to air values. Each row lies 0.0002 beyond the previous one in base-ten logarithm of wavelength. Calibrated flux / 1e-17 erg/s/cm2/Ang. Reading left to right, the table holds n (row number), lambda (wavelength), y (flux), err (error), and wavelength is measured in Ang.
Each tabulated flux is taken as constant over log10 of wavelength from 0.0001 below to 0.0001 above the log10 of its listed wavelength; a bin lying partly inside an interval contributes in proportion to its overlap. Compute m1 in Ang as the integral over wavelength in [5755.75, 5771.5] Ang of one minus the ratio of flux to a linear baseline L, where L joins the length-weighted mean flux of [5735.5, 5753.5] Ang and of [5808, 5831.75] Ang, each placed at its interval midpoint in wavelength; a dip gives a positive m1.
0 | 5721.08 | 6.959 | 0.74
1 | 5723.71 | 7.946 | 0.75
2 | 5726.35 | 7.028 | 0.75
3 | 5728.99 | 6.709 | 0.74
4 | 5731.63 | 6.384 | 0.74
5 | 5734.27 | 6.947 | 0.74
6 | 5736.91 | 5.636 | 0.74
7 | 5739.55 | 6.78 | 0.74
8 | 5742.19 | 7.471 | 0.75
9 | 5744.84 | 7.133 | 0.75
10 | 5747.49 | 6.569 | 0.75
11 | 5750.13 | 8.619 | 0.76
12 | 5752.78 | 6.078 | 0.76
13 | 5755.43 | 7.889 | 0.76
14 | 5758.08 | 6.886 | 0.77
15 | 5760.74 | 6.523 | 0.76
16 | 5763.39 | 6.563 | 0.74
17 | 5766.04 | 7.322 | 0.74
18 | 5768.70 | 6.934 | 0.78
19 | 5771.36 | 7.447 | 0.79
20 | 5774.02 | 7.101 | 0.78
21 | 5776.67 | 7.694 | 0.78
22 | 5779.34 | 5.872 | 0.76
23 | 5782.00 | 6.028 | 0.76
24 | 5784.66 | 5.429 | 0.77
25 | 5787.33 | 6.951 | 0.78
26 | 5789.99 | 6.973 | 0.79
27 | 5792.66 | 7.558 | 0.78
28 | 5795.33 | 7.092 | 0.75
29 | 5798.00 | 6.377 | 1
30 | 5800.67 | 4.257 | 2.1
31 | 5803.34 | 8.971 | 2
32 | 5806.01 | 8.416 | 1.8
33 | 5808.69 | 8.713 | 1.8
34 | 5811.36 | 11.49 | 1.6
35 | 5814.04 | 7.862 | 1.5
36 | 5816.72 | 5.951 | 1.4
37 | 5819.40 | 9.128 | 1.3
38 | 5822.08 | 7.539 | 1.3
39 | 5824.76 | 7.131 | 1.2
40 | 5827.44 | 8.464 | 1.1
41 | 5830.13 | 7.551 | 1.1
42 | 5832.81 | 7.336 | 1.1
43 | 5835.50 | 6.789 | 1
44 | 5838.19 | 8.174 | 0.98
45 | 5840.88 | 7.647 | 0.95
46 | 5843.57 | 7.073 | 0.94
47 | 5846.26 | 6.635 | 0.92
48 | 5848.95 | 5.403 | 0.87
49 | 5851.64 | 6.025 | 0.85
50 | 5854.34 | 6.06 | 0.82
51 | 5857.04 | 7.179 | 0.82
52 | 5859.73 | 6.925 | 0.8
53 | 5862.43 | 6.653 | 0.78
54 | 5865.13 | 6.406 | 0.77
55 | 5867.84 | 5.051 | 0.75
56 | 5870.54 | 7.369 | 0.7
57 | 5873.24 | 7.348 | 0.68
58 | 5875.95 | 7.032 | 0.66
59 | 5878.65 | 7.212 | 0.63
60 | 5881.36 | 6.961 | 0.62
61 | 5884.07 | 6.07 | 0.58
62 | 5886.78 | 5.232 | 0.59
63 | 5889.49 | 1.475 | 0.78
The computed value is 0.60 Ang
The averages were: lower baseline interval 6.93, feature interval 6.97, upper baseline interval 8.18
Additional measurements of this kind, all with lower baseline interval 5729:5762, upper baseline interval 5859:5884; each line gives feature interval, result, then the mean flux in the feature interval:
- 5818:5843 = -3.45 Ang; 7.73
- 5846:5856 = 1.12 Ang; 6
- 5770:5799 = 0.30 Ang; 6.78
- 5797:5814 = -3.09 Ang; 8.06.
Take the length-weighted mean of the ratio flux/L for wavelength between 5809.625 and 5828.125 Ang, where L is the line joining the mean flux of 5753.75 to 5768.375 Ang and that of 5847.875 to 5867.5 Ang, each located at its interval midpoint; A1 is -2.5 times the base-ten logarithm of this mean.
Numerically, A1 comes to -0.24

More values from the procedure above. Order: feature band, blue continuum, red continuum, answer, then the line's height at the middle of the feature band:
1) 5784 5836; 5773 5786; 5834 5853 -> -0.14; 6.61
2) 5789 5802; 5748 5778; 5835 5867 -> 0.09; 7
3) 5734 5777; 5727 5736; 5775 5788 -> -0.08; 6.53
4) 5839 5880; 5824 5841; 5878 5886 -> 0.06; 7.05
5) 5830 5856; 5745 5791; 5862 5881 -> -0.01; 6.78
